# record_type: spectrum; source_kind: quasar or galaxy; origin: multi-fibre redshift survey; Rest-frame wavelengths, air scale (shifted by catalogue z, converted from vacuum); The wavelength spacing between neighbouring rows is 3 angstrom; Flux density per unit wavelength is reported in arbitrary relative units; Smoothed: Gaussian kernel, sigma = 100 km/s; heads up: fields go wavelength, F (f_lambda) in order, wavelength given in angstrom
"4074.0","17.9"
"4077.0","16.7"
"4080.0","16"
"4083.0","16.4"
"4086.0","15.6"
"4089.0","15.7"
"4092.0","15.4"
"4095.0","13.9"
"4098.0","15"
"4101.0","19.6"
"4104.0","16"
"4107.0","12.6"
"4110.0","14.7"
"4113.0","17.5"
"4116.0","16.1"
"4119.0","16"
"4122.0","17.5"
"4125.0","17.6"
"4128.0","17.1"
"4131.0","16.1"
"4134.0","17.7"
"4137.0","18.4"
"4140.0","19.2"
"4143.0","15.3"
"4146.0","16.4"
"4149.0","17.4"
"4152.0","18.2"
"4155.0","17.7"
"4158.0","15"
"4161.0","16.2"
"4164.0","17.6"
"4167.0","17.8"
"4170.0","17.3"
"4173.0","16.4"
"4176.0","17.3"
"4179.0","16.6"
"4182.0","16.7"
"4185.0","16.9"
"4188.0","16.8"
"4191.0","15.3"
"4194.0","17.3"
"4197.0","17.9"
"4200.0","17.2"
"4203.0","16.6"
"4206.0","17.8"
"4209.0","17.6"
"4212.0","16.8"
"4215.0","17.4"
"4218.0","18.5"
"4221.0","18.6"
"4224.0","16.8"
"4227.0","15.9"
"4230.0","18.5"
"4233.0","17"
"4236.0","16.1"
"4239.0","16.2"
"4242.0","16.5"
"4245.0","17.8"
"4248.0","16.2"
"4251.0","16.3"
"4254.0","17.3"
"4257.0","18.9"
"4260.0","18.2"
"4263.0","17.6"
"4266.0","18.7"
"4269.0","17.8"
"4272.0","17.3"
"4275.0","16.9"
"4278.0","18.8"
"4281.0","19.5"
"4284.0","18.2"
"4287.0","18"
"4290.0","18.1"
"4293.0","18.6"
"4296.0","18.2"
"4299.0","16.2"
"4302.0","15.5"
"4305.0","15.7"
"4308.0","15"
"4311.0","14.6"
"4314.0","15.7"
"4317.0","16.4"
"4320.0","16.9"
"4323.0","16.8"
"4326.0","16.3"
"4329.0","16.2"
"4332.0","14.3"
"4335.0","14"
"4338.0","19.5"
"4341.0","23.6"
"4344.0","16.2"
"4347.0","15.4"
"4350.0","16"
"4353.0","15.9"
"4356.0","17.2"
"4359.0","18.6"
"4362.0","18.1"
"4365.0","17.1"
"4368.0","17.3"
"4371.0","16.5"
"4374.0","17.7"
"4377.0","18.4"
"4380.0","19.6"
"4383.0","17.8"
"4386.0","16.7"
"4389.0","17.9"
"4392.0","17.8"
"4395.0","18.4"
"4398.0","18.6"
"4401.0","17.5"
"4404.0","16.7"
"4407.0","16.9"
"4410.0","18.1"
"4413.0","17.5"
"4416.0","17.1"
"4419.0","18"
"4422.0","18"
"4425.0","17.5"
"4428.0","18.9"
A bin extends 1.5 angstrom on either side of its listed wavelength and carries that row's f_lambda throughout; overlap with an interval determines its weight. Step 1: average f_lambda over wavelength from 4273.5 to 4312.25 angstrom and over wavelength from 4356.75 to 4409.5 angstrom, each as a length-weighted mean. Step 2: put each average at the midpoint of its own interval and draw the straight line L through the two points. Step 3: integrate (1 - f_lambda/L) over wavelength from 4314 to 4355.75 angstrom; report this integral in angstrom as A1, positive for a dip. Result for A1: 1.77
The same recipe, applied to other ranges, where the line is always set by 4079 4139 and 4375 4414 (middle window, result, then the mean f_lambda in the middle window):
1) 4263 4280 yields -0.7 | 17.9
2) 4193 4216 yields -0.7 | 17.3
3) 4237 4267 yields -0.5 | 17.3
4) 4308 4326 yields 1.5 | 16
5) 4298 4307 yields 0.8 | 15.7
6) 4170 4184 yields -0.1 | 16.8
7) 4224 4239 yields 0.1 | 16.8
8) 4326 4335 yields 1.2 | 15.2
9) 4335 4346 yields -0.8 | 18.8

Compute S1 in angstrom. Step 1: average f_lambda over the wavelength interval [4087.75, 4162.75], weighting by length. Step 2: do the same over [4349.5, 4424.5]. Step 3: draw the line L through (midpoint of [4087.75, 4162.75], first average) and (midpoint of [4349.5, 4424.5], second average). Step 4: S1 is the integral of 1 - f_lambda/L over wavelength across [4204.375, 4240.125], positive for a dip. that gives -0.79 angstrom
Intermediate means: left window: 16.5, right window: 17.6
